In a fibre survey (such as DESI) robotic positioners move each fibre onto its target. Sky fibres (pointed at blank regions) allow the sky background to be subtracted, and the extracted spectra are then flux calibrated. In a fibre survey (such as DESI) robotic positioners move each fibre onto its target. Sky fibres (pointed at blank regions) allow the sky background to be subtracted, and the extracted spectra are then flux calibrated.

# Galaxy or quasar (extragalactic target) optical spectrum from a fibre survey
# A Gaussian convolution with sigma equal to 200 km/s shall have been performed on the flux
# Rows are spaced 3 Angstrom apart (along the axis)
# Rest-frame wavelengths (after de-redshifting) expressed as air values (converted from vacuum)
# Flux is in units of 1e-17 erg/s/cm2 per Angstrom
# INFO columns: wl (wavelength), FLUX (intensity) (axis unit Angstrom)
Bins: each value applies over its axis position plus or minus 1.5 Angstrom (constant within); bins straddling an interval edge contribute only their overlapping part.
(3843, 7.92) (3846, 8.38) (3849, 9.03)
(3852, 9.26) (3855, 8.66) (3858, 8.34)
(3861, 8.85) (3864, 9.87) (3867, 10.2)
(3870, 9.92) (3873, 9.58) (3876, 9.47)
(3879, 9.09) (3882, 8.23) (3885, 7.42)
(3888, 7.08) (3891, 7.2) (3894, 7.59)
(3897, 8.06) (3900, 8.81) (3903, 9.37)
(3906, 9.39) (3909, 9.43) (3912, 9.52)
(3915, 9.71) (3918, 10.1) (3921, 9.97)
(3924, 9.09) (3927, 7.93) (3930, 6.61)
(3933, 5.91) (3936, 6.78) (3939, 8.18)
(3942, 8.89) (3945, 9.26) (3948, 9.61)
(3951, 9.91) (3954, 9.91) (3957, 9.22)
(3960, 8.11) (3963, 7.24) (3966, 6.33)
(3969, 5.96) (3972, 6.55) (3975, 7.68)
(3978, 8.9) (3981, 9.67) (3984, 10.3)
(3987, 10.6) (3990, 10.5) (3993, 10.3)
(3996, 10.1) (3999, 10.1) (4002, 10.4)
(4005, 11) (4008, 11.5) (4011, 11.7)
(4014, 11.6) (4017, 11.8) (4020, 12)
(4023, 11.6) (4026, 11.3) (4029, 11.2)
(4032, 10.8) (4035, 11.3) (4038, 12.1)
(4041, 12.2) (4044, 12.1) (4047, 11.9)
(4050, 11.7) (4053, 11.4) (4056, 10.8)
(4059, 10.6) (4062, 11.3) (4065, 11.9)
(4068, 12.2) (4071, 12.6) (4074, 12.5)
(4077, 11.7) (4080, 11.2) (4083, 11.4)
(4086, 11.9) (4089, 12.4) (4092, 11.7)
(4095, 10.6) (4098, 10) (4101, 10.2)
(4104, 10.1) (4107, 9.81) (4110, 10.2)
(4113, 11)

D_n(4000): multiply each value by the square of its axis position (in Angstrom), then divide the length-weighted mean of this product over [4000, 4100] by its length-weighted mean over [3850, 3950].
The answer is 1.43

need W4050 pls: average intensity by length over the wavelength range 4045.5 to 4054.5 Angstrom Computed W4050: 11.7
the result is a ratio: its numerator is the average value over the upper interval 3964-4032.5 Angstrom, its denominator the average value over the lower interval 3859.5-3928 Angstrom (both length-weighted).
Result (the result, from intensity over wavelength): 1.1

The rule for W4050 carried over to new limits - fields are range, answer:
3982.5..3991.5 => 10.5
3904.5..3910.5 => 9.41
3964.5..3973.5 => 6.28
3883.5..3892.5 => 7.23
